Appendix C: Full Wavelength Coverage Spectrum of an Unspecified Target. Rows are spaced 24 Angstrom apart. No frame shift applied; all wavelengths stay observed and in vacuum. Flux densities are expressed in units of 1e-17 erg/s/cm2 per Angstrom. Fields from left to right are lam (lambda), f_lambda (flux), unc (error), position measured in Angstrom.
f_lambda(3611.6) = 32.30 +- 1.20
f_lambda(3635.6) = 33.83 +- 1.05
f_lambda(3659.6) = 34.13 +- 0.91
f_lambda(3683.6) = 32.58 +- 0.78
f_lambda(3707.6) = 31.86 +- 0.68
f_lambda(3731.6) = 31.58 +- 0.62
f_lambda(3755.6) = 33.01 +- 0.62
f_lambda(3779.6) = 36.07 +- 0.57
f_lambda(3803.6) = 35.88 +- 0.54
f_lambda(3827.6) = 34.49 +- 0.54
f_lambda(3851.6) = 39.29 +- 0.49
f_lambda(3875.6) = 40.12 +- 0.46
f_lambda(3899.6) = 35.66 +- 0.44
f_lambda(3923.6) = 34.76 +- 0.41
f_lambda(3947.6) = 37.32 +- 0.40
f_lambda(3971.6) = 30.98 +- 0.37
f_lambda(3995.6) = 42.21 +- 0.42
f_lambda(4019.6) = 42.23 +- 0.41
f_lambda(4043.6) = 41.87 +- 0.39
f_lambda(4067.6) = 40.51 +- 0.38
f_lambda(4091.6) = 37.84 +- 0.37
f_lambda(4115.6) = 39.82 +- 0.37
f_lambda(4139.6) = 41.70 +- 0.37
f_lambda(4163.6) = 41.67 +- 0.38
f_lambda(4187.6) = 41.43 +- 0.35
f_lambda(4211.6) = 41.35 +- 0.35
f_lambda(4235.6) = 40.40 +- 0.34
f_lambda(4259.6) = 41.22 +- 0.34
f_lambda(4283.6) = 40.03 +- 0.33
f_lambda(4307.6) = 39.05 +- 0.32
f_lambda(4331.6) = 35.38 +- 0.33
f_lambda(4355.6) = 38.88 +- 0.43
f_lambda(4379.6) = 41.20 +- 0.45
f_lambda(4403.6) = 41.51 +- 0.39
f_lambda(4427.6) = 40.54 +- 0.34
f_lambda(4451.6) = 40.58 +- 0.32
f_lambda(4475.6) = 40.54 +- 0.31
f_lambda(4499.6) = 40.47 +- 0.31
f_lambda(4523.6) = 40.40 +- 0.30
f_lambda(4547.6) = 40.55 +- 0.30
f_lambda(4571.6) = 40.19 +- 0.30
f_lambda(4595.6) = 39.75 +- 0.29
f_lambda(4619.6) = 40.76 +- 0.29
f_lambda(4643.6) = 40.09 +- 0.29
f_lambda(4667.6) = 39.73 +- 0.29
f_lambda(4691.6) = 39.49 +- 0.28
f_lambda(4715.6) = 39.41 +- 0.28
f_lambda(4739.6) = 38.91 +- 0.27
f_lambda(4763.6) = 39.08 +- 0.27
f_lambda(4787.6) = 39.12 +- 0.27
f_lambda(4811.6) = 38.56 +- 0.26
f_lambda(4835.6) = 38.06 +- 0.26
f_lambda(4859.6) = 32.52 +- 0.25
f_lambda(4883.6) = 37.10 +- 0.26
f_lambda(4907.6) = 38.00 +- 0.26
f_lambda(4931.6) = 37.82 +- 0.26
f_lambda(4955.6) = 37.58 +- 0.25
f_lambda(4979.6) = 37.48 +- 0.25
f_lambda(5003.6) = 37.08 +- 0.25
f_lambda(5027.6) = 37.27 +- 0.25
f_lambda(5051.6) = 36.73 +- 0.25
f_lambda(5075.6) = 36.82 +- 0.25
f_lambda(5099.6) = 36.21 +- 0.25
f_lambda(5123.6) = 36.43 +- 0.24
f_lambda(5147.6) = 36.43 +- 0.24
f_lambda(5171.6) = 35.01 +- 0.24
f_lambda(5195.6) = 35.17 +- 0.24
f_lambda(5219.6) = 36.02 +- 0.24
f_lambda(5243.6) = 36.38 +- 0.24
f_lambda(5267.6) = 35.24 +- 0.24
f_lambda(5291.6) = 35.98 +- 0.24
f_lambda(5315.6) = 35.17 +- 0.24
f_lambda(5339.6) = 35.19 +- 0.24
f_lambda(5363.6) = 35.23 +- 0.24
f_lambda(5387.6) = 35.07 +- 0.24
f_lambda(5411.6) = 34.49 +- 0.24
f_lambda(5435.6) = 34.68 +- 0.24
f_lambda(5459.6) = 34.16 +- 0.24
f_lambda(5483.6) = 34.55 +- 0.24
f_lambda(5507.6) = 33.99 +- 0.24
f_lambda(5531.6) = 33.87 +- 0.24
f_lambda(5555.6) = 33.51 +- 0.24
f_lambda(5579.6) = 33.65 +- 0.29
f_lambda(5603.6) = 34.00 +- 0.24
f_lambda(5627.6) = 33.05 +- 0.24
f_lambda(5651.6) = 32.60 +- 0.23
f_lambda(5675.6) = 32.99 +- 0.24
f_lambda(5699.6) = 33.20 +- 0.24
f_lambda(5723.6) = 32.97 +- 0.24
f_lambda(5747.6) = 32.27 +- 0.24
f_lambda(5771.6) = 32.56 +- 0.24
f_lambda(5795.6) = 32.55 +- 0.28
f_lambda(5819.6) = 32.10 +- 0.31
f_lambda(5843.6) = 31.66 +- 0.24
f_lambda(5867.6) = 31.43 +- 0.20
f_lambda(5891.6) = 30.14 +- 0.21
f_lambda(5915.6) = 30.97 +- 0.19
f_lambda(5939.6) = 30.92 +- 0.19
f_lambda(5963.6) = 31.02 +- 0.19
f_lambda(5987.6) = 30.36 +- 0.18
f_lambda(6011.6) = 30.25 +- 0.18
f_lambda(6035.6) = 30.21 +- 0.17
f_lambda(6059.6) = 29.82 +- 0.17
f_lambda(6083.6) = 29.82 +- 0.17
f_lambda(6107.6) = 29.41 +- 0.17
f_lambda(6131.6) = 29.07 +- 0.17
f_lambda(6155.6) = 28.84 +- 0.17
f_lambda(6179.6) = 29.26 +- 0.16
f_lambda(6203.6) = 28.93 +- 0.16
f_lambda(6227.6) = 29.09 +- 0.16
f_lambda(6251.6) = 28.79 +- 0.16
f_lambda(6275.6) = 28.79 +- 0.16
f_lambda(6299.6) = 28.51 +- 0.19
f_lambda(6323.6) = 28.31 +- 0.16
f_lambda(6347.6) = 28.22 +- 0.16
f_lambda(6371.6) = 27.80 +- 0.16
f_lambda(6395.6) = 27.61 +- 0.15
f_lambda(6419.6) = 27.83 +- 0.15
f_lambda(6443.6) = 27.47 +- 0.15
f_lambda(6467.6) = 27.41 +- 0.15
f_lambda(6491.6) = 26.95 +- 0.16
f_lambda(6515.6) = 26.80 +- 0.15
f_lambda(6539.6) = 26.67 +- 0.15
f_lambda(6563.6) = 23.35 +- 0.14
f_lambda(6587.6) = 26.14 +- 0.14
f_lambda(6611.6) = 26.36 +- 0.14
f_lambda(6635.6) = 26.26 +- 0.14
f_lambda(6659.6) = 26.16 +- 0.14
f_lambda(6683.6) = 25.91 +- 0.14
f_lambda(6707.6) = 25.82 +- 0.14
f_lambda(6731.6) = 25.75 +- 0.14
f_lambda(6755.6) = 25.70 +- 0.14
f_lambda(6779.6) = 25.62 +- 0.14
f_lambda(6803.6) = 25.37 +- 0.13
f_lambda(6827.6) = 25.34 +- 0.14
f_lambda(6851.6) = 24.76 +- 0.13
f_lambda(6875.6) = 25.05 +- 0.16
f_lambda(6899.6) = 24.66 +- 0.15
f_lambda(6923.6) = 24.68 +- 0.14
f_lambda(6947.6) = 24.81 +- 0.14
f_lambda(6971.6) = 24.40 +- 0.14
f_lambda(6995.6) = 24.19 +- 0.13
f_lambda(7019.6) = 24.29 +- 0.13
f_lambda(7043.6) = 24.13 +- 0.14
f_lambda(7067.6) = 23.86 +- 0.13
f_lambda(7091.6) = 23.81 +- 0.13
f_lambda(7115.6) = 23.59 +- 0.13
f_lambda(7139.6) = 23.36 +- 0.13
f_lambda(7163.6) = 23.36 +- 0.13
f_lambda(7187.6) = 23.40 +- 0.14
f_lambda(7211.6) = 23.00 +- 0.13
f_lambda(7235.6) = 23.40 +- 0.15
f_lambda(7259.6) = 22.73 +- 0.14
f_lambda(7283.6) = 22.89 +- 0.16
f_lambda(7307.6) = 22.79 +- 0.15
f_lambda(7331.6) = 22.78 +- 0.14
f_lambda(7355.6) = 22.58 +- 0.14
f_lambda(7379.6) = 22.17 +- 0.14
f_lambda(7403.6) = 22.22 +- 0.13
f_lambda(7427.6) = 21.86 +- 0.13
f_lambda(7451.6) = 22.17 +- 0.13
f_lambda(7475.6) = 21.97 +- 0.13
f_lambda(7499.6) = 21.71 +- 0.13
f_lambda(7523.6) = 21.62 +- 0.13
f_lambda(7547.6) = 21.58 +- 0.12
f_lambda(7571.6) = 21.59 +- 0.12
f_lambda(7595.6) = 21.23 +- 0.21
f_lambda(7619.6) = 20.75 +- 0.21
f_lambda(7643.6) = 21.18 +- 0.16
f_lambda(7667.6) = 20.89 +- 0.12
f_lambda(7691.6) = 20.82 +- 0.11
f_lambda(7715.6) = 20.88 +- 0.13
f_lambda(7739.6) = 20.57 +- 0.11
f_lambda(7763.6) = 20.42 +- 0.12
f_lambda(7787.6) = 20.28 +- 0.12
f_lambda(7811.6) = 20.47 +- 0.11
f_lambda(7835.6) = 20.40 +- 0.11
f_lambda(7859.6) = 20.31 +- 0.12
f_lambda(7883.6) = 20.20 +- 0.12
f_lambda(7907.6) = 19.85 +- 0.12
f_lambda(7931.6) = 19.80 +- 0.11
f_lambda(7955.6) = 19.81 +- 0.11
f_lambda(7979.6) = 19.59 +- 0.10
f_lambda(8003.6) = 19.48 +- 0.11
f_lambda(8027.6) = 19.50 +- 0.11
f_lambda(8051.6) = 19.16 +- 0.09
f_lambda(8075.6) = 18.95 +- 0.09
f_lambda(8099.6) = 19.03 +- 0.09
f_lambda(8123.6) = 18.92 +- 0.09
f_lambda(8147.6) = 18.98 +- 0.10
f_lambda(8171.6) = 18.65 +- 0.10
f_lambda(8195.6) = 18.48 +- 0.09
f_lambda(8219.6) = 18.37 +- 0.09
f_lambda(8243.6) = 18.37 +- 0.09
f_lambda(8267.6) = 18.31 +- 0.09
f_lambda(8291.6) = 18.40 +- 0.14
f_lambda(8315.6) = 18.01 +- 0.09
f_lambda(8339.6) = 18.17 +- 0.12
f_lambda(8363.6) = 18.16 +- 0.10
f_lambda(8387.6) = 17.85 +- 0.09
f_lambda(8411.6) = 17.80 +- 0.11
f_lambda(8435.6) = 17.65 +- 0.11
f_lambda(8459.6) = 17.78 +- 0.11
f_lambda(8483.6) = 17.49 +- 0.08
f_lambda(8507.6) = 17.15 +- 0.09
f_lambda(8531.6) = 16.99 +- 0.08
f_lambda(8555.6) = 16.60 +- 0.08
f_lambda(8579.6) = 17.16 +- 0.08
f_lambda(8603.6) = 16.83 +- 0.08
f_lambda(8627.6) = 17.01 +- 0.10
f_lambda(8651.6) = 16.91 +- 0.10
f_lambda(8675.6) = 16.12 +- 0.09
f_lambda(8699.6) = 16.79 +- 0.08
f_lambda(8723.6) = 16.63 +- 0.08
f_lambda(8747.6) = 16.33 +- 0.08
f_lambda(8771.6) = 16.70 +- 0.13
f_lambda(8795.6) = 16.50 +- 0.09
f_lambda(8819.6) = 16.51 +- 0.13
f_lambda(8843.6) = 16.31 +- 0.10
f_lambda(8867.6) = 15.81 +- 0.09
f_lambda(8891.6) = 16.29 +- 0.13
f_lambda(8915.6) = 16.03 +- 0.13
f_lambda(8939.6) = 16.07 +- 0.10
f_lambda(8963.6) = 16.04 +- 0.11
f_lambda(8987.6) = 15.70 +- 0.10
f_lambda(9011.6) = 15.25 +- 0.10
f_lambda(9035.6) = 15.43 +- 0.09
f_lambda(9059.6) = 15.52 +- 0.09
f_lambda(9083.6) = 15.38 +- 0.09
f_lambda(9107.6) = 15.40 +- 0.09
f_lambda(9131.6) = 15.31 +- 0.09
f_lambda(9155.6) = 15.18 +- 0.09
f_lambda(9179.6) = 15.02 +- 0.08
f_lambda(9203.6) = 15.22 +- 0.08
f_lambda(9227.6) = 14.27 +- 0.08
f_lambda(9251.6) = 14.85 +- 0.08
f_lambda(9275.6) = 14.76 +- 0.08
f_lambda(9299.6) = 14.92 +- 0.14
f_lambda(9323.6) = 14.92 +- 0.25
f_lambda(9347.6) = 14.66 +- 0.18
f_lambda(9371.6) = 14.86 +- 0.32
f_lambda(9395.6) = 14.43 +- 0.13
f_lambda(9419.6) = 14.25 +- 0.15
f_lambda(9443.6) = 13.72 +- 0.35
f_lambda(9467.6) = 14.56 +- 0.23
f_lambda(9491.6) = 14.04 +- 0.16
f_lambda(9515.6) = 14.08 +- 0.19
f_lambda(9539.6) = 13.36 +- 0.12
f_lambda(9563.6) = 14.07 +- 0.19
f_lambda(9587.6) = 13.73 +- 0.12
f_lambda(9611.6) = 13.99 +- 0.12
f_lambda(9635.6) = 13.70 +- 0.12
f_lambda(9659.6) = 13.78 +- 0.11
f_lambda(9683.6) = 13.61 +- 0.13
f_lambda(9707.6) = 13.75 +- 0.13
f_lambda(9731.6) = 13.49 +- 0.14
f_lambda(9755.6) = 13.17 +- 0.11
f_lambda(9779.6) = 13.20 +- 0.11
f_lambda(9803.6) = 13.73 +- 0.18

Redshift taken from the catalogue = 0.000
